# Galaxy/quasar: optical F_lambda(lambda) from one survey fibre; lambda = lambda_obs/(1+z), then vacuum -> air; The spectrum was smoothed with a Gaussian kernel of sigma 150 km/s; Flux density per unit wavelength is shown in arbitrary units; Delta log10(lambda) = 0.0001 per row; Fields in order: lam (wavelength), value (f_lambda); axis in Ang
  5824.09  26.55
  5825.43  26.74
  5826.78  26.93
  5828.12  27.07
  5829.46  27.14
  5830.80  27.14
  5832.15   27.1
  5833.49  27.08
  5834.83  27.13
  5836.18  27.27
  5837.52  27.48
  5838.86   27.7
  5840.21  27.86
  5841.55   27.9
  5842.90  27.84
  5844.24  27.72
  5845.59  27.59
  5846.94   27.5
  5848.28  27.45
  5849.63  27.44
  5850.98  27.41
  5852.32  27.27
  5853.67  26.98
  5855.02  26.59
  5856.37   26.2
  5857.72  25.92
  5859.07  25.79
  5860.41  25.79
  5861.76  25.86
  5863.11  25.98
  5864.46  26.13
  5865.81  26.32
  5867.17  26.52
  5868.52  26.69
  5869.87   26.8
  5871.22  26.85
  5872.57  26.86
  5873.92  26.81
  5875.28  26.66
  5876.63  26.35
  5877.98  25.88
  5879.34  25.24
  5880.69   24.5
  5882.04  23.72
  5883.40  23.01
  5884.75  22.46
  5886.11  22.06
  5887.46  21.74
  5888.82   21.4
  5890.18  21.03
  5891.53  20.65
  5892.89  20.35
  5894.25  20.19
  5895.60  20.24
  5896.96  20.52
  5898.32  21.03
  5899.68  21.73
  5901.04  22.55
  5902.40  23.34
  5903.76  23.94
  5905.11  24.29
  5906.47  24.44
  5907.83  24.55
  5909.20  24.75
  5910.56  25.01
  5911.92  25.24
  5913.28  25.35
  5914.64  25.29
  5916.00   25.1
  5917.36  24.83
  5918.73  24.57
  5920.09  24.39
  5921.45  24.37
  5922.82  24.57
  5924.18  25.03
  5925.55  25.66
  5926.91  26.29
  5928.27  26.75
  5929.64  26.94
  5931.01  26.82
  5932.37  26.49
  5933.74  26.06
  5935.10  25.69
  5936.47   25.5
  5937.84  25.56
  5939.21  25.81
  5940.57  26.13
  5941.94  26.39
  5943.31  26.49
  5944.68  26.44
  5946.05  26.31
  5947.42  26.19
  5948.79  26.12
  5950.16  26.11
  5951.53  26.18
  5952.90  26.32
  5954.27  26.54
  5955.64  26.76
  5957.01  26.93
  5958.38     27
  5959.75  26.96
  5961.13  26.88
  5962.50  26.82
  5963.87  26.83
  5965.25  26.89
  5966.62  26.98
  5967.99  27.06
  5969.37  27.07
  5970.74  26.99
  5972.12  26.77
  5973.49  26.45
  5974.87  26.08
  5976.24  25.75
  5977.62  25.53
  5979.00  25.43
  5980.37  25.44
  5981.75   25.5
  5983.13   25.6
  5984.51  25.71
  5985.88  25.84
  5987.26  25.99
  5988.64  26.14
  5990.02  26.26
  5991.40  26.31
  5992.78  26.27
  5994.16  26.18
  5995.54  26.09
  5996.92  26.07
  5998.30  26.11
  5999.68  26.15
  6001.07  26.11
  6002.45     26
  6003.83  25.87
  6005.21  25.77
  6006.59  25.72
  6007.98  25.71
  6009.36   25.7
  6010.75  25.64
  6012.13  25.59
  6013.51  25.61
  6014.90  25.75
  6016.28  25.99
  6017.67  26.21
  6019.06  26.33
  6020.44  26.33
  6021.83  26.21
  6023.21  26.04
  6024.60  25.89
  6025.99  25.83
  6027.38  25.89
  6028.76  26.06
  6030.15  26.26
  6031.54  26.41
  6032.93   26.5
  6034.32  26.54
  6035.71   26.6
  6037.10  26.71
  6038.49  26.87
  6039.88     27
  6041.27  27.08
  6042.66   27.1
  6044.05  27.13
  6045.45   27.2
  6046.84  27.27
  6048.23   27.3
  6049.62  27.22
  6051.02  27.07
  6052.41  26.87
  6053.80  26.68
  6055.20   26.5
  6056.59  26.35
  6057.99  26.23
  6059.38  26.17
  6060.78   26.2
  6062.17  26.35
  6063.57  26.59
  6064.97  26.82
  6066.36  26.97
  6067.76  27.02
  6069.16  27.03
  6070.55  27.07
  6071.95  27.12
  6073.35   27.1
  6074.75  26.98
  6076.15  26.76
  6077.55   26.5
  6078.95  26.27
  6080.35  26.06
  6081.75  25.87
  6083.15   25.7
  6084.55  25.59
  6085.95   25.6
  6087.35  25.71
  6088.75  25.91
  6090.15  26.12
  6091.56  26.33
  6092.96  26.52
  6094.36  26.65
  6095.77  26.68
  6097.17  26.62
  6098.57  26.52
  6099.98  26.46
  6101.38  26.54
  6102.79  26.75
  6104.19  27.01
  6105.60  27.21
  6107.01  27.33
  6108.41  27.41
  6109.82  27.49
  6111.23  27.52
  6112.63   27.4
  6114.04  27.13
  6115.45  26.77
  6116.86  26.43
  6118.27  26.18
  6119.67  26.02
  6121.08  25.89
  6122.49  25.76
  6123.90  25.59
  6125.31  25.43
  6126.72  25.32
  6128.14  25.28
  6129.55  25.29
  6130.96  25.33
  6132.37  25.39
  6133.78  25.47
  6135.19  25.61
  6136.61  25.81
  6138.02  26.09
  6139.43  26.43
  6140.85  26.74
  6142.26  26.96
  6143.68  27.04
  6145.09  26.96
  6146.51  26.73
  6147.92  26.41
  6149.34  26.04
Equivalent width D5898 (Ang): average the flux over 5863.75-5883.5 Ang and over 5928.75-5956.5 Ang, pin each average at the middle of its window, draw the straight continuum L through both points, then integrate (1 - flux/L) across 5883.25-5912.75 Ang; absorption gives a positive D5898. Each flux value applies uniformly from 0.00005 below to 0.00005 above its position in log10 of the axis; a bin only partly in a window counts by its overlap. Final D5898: 4.1 Ang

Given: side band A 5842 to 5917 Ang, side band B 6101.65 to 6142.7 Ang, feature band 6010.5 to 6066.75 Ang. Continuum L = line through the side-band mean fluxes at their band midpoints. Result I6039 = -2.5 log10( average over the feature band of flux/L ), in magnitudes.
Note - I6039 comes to -0.03 mag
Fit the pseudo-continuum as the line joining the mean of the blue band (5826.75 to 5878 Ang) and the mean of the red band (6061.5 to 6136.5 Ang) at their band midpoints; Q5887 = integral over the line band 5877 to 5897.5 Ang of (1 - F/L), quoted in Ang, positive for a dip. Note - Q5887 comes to 3.49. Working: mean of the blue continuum 26.9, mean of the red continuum 26.4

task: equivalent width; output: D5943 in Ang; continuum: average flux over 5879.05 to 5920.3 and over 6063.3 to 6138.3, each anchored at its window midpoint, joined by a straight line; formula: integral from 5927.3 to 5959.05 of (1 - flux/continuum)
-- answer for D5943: -3.3 Ang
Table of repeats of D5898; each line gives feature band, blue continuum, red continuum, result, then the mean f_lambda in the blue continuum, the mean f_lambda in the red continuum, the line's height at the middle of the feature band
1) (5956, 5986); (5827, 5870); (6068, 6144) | 0.31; 27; 26.4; 26.7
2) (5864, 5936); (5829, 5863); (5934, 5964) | 6.14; 27.1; 26.4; 26.7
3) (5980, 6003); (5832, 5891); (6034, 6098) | 0.35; 26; 26.6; 26.4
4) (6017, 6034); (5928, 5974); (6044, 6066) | 0.32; 26.5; 26.7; 26.7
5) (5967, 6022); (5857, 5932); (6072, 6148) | -1.51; 24.5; 26.4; 25.3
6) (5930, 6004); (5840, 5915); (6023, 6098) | -1.63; 24.9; 26.5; 25.7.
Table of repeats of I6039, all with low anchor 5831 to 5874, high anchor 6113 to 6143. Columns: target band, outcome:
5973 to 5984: 0.03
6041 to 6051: -0.04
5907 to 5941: 0.05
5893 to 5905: 0.22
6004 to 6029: 0.02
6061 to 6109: -0.02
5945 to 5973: -0.01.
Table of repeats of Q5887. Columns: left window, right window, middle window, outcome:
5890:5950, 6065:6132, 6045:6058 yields -0.5 Ang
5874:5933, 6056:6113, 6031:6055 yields -0.8 Ang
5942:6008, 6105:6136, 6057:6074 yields -0.3 Ang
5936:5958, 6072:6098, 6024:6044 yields -0.2 Ang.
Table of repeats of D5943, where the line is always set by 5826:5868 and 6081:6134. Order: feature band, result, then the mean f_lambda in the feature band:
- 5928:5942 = 0.29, 26.2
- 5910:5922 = 0.84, 24.9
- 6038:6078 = -0.67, 26.8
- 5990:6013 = 0.52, 26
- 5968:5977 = 0.03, 26.5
